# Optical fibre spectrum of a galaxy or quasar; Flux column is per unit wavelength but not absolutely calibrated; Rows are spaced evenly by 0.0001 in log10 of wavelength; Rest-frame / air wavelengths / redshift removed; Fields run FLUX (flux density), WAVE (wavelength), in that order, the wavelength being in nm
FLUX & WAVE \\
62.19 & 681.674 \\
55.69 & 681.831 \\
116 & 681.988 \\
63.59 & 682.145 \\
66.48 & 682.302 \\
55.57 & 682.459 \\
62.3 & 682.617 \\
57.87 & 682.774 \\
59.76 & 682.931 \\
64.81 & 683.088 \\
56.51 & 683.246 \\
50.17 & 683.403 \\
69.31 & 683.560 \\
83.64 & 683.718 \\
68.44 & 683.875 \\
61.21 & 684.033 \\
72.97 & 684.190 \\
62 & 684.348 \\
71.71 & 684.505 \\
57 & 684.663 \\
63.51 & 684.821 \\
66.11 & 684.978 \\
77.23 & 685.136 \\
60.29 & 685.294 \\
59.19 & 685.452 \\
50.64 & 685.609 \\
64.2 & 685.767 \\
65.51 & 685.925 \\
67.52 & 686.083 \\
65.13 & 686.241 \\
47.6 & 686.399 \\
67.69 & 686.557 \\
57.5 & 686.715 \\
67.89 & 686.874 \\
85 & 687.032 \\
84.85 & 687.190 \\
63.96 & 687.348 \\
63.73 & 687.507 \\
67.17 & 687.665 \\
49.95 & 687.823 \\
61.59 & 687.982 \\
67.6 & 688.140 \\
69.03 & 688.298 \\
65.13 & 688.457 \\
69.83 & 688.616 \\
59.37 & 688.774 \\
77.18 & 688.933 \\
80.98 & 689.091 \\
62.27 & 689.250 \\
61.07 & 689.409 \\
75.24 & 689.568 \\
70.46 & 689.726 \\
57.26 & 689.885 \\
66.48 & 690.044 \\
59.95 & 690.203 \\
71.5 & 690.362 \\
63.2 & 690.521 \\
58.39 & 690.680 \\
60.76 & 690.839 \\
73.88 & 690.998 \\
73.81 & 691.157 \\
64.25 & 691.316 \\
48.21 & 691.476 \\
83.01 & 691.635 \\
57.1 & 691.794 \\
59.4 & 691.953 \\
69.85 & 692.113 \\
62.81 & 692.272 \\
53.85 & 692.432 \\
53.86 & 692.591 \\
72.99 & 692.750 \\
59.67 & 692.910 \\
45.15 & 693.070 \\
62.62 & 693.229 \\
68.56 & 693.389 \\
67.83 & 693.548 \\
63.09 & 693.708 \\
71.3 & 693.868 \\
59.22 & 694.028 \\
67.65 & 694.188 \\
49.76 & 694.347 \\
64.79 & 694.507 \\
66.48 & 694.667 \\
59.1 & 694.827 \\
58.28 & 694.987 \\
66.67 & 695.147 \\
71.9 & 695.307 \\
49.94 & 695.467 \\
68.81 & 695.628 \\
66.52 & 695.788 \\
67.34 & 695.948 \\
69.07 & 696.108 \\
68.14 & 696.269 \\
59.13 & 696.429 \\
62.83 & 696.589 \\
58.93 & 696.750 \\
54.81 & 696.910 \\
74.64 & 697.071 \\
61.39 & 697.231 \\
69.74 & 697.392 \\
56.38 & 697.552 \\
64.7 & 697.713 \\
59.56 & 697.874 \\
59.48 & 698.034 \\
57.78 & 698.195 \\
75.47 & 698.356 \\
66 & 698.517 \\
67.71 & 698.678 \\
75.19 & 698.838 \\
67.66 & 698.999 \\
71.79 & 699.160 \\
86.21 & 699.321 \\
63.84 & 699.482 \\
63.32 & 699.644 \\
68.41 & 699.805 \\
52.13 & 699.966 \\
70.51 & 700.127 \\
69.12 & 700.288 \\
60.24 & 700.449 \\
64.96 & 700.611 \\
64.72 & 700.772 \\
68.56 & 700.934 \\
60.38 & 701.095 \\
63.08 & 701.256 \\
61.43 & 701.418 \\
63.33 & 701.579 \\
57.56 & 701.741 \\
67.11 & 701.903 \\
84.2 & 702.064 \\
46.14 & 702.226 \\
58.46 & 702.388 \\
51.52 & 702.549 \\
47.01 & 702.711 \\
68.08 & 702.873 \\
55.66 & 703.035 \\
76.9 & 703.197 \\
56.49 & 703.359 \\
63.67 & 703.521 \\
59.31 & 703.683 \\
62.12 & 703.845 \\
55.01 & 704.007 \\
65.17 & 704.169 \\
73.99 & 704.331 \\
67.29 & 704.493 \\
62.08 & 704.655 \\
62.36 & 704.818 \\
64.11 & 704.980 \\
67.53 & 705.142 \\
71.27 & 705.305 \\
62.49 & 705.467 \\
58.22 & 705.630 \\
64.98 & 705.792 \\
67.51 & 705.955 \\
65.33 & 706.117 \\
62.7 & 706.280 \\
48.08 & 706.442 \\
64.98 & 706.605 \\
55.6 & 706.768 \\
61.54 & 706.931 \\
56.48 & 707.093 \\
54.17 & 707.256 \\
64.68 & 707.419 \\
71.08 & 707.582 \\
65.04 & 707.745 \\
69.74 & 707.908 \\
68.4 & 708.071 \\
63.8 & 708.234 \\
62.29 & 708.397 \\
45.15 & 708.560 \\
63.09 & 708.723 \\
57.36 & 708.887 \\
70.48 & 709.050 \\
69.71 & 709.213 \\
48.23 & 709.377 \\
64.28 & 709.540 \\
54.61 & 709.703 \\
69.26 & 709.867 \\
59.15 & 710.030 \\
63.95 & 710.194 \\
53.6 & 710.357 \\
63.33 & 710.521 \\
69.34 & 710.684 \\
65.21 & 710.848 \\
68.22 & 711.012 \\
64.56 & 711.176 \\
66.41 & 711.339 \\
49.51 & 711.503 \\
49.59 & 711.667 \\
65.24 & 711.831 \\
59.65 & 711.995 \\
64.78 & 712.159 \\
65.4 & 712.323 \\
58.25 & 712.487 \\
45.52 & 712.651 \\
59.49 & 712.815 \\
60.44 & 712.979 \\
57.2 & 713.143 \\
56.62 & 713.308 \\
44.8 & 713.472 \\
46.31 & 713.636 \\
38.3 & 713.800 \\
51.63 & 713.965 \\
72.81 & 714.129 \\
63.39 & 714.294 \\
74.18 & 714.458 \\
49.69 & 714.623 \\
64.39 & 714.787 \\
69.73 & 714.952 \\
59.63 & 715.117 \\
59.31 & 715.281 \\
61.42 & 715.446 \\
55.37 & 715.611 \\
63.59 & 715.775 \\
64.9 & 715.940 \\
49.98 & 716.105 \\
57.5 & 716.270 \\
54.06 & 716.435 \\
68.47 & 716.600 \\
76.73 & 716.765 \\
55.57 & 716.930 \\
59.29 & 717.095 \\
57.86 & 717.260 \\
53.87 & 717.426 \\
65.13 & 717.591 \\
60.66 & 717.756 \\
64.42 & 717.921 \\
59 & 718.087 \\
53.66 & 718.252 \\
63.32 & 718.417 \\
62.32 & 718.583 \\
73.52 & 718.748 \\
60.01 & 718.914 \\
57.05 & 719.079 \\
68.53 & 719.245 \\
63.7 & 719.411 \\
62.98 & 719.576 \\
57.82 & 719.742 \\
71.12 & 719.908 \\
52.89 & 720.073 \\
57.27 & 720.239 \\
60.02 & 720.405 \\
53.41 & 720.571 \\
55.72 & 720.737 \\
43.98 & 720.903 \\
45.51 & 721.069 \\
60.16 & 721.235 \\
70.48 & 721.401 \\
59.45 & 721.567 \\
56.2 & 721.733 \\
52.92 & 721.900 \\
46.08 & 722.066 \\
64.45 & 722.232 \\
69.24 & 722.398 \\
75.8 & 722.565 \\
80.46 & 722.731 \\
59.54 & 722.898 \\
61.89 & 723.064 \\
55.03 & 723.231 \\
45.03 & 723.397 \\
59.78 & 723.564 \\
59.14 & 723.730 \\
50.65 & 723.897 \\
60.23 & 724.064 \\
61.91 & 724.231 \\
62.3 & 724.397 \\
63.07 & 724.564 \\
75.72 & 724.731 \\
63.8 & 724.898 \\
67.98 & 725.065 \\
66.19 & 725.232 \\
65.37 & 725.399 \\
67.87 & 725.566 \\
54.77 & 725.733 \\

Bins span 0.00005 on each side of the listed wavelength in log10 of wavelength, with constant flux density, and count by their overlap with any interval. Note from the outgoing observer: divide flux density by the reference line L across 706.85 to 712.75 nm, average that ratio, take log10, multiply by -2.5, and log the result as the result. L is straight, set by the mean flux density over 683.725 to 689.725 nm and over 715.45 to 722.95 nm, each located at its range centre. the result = 0.01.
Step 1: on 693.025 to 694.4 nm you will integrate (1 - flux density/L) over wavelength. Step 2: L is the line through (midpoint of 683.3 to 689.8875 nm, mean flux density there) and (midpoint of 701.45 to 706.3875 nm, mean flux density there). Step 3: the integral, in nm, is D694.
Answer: 0.05 nm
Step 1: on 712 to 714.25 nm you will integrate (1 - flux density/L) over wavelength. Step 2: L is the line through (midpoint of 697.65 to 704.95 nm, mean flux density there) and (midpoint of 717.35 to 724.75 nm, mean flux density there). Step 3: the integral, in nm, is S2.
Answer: 0.22 nm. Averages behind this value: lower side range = 64.1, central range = 55.8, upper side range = 60.2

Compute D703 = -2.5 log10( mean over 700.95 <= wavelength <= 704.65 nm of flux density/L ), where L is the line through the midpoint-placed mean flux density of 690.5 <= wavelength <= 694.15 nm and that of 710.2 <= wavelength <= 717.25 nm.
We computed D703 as -0.01 mag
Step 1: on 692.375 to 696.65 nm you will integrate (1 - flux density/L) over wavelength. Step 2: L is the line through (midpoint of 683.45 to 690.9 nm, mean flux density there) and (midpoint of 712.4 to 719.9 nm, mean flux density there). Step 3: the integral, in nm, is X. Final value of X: 0.10 nm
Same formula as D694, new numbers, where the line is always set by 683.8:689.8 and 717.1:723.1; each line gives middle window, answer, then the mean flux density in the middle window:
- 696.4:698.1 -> 0.06 nm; 62.1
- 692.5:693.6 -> 0.06 nm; 61.3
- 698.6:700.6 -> -0.13 nm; 67.9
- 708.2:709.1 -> 0.04 nm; 59.8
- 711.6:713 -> 0.07 nm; 58.7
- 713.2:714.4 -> 0.15 nm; 53.9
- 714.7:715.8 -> -0.01 nm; 61.8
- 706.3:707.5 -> 0.09 nm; 58.2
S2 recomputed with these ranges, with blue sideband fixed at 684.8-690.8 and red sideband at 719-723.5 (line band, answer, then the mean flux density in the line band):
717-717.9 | 0.01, 59.7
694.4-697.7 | 0.02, 63.6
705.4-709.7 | 0.03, 61.6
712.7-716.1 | 0.13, 58.3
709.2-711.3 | -0.03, 62.4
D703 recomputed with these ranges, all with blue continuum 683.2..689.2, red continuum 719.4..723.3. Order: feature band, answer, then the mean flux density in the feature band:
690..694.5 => 0.03 mag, 63.1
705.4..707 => 0.02 mag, 61.1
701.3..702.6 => 0.03 mag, 61.5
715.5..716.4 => 0.05 mag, 58.2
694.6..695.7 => 0.02 mag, 62.9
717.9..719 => -0.03 mag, 62.2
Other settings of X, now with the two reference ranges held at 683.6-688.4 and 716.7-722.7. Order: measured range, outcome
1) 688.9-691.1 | -0.06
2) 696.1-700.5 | -0.12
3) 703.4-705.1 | -0.02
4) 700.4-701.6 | 0.00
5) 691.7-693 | 0.07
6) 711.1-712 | 0.04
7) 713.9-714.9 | -0.03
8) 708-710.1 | 0.03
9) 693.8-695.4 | 0.02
